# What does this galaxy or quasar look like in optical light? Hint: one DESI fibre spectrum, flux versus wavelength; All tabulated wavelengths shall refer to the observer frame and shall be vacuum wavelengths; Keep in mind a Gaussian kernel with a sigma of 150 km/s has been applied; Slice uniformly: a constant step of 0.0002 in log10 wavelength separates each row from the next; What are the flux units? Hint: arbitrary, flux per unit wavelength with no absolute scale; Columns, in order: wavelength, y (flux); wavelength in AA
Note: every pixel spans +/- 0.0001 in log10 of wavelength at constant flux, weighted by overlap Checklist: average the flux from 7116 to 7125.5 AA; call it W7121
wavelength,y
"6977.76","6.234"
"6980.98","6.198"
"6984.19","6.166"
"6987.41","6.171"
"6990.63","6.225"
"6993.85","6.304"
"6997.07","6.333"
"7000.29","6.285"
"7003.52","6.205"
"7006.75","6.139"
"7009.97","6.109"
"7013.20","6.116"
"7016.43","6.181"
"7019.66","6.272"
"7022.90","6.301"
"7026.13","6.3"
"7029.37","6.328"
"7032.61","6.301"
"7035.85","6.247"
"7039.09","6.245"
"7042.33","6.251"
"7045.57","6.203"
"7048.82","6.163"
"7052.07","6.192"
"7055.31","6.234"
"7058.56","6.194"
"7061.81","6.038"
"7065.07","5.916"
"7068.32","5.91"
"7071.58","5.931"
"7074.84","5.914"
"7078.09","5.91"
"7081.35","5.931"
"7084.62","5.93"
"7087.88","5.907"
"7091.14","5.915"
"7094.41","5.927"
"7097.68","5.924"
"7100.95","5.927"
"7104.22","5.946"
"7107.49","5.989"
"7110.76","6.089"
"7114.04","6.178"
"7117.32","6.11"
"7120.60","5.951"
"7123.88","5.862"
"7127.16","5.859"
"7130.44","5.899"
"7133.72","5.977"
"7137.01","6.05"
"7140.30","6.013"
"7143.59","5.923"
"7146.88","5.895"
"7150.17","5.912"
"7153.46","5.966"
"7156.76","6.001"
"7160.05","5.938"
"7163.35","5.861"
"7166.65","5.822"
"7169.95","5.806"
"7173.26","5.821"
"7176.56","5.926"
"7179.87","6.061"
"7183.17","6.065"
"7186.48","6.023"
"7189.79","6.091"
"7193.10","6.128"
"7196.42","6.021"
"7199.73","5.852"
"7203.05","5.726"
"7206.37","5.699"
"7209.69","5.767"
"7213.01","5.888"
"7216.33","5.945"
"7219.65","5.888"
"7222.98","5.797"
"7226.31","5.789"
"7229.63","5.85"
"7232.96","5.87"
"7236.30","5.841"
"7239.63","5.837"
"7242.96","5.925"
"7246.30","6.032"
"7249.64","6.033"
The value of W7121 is 5.97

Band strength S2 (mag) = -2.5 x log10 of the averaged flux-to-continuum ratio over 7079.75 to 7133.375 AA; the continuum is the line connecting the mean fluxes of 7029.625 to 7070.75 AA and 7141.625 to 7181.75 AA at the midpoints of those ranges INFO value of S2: 0.01 mag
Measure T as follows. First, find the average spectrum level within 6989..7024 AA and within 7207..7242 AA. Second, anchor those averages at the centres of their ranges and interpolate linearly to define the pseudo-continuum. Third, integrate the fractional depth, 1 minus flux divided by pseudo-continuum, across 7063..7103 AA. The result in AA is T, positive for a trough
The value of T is 1.1 AA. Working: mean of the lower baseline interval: 6.22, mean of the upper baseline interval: 5.85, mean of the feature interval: 5.92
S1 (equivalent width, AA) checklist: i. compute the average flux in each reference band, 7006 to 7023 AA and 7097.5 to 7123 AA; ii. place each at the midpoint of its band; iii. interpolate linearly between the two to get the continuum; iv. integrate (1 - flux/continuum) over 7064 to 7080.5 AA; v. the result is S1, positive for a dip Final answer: 0.4 AA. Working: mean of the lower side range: 6.18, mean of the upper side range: 6.01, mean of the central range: 5.92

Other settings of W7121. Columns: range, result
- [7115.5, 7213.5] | 5.93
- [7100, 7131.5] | 5.98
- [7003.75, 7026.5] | 6.2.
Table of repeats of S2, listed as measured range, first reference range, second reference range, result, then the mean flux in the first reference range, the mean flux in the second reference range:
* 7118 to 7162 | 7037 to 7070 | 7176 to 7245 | 0.01 mag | 6.14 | 5.9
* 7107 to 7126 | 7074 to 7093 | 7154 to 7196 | -0.02 mag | 5.92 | 5.96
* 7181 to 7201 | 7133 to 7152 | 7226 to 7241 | -0.03 mag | 5.96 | 5.84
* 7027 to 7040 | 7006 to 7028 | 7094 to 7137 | -0.02 mag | 6.21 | 5.98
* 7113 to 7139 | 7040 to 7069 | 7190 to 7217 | 0.01 mag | 6.13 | 5.89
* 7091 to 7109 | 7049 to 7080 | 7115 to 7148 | 0.01 mag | 6.03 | 5.96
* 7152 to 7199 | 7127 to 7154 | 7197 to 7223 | -0.01 mag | 5.95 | 5.83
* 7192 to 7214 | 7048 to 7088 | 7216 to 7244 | 0.00 mag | 6.01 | 5.86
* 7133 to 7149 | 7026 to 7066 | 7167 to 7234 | 0.01 mag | 6.2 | 5.9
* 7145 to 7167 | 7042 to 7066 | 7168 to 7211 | 0.01 mag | 6.15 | 5.92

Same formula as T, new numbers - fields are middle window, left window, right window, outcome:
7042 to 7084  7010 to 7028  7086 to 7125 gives 0.33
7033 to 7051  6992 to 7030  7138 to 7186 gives -0.15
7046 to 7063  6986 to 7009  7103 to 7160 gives -0.12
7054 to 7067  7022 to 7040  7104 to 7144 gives 0.22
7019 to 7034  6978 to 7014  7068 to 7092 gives -0.49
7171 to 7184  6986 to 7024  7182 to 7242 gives -0.02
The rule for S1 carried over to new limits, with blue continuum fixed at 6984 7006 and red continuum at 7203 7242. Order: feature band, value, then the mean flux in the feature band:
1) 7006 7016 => 0.1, 6.13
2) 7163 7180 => 0.2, 5.87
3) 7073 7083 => 0.3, 5.92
